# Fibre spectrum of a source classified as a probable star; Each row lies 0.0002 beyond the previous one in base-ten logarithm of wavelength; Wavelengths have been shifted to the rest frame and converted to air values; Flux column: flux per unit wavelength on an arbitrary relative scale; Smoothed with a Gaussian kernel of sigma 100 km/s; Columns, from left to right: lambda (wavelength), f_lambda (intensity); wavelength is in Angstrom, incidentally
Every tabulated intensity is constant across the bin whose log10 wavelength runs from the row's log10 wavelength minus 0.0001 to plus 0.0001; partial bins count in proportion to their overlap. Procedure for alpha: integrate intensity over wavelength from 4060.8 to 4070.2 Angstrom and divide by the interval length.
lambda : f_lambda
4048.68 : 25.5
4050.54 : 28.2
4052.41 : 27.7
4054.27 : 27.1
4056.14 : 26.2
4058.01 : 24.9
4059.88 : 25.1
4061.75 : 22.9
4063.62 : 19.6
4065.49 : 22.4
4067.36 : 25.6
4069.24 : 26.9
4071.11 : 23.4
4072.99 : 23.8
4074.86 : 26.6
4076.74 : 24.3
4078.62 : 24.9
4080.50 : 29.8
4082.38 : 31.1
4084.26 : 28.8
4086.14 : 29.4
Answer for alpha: 23.5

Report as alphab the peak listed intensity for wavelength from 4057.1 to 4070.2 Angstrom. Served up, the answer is 26.9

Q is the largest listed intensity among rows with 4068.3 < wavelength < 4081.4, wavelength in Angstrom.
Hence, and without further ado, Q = 29.8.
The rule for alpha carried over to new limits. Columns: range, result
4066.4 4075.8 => 25.3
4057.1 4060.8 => 25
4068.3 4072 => 25.2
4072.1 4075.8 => 25.2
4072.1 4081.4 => 25.9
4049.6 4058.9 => 26.8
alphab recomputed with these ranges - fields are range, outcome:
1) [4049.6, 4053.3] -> 28.2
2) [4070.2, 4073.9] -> 23.8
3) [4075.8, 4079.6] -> 24.9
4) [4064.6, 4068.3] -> 25.6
